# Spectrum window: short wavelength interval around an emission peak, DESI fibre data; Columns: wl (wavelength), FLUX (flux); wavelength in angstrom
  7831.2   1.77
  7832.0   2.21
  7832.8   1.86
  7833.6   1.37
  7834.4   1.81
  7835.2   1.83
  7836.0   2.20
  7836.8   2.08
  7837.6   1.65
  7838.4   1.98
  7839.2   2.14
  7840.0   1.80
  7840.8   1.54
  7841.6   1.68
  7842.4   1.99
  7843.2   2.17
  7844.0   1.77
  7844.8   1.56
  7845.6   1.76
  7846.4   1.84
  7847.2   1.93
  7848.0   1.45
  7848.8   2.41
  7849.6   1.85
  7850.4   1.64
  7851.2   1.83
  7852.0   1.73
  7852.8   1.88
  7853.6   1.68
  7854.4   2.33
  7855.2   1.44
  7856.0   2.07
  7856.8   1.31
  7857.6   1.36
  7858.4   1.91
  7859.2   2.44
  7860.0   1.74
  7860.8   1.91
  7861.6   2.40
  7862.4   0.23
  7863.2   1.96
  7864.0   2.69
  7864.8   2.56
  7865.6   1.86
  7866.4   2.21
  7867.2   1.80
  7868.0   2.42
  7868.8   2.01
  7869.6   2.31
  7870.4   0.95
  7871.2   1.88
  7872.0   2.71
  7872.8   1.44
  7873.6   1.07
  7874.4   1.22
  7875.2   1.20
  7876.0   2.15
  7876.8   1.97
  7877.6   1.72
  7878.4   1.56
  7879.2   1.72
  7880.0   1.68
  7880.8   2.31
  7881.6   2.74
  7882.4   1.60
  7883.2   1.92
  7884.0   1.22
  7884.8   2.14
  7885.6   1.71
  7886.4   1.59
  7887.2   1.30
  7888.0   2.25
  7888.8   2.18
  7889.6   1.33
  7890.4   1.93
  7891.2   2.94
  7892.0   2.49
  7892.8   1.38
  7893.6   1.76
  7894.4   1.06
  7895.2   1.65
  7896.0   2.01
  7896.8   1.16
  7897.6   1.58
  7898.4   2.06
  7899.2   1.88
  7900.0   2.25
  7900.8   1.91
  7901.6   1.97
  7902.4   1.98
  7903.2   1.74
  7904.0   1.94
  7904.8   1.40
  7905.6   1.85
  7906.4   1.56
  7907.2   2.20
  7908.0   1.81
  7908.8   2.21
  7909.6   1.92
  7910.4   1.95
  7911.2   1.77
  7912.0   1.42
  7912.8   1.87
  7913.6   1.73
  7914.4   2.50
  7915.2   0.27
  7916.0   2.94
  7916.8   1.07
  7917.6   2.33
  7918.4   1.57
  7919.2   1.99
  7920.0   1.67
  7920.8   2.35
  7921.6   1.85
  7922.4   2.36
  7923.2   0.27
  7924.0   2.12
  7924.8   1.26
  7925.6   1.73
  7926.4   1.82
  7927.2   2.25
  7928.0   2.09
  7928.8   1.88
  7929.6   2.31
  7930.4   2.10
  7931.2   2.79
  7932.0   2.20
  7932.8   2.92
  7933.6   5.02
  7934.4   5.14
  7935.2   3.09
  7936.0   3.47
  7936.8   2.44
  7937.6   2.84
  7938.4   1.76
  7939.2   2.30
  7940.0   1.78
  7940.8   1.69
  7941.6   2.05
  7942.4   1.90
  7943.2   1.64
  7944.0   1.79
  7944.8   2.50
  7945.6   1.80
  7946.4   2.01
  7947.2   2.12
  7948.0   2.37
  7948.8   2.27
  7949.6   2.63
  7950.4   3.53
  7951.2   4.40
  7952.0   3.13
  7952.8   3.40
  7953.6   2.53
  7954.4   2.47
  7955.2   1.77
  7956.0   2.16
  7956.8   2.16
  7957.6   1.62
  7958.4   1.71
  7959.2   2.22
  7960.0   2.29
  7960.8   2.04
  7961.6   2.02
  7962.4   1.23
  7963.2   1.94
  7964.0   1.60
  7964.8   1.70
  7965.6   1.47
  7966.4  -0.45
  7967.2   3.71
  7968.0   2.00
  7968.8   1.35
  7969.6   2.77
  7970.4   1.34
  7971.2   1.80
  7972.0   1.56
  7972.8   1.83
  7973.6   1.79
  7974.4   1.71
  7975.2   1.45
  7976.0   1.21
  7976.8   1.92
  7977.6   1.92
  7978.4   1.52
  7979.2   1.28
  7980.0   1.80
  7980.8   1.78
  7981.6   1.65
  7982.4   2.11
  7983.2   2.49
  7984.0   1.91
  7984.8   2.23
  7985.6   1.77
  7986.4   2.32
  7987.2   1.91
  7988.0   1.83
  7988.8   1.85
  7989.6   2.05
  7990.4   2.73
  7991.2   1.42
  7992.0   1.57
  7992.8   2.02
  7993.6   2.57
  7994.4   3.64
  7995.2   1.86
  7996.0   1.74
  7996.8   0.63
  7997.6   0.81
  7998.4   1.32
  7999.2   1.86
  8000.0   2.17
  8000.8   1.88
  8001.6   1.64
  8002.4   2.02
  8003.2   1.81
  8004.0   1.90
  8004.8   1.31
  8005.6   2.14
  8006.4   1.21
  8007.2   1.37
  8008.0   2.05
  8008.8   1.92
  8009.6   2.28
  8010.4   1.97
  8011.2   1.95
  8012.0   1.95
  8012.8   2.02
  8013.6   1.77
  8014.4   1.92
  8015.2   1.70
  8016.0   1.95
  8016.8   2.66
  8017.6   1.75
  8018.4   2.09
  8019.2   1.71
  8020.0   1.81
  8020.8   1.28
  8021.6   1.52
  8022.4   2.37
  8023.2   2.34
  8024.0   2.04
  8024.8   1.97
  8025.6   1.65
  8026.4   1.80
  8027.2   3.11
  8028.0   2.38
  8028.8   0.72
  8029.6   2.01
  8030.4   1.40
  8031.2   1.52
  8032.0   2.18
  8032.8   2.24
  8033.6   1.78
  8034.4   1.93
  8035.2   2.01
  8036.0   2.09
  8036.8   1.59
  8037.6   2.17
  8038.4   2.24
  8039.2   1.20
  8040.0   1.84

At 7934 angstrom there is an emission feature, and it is [S II] 6716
